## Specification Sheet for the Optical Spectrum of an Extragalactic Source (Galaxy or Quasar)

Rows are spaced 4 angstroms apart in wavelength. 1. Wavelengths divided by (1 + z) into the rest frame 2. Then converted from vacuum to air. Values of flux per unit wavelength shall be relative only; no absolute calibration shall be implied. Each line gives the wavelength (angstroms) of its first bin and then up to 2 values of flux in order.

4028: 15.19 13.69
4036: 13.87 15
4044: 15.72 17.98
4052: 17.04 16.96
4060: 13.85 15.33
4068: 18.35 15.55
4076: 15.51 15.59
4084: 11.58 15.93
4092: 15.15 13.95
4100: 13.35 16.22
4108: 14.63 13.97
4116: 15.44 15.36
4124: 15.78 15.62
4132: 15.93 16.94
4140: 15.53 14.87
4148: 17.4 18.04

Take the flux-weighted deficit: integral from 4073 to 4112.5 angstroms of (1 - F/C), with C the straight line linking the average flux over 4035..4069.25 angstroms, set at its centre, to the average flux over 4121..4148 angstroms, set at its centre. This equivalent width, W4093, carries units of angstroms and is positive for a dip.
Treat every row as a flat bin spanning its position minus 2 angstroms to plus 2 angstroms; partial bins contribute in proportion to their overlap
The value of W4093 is 3.3 angstroms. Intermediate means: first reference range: 16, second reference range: 15.9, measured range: 14.6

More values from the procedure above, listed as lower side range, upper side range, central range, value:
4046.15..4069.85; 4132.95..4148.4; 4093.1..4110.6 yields 1.87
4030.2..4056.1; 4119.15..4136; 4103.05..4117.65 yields 0.77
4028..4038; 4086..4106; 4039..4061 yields -3.00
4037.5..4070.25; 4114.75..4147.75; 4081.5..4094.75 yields 1.47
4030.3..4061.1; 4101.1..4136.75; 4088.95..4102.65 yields 0.97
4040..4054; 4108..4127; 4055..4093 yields 1.69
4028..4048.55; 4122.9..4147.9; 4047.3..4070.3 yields -1.90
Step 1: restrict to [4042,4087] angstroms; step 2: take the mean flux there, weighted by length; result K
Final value 15.8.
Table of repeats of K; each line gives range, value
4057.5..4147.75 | 15.3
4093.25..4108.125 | 14.6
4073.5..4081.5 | 15.5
